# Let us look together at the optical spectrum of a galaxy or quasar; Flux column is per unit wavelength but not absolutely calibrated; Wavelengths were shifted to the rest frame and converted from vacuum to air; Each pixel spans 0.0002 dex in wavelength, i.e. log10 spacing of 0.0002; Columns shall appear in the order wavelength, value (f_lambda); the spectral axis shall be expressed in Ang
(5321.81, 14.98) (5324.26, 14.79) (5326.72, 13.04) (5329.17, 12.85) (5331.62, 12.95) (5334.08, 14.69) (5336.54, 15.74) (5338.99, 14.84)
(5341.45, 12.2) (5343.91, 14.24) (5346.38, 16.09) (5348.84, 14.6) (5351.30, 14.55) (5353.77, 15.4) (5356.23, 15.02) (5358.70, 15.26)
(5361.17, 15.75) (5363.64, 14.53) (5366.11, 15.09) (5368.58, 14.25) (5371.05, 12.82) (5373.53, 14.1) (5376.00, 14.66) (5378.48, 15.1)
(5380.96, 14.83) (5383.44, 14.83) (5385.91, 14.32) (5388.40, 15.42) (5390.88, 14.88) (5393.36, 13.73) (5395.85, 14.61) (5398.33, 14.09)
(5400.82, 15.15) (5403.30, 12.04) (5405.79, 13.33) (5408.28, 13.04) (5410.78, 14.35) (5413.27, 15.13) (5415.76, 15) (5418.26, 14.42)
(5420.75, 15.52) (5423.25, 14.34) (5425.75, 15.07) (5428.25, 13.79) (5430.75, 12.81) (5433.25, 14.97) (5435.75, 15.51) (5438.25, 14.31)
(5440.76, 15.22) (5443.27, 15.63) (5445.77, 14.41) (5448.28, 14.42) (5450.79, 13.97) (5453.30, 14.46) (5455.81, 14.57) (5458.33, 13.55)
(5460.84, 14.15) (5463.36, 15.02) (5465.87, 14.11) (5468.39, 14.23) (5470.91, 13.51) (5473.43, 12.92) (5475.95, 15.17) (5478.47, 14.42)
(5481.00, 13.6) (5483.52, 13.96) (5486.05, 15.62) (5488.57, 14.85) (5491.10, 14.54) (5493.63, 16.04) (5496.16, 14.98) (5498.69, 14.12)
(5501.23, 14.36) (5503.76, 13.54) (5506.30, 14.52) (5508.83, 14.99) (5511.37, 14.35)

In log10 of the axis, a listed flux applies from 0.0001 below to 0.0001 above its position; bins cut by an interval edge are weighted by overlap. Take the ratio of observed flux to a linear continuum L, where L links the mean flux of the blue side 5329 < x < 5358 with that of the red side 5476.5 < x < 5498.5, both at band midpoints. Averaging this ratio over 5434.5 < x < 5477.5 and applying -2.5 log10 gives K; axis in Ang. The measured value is 0.02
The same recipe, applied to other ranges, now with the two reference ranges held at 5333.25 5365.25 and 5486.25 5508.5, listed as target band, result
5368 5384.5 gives 0.033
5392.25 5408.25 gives 0.078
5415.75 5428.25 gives 0.002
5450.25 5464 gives 0.035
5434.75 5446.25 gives -0.022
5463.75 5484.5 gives 0.051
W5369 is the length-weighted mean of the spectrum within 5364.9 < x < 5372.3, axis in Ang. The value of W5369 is 14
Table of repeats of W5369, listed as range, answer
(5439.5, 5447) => 15.1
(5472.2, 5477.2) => 14.1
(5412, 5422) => 15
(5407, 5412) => 13.7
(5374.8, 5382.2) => 14.9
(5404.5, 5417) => 14.2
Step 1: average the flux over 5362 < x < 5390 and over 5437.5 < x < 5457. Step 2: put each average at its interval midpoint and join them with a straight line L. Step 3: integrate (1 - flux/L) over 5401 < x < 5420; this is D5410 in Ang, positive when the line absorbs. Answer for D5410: 0.76 Ang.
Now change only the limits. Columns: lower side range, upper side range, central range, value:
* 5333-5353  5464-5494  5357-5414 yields 0.60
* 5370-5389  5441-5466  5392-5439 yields 0.67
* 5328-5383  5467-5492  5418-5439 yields -0.23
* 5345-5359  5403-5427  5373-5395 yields 0.07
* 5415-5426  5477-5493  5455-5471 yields 0.50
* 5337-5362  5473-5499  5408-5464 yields 0.66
